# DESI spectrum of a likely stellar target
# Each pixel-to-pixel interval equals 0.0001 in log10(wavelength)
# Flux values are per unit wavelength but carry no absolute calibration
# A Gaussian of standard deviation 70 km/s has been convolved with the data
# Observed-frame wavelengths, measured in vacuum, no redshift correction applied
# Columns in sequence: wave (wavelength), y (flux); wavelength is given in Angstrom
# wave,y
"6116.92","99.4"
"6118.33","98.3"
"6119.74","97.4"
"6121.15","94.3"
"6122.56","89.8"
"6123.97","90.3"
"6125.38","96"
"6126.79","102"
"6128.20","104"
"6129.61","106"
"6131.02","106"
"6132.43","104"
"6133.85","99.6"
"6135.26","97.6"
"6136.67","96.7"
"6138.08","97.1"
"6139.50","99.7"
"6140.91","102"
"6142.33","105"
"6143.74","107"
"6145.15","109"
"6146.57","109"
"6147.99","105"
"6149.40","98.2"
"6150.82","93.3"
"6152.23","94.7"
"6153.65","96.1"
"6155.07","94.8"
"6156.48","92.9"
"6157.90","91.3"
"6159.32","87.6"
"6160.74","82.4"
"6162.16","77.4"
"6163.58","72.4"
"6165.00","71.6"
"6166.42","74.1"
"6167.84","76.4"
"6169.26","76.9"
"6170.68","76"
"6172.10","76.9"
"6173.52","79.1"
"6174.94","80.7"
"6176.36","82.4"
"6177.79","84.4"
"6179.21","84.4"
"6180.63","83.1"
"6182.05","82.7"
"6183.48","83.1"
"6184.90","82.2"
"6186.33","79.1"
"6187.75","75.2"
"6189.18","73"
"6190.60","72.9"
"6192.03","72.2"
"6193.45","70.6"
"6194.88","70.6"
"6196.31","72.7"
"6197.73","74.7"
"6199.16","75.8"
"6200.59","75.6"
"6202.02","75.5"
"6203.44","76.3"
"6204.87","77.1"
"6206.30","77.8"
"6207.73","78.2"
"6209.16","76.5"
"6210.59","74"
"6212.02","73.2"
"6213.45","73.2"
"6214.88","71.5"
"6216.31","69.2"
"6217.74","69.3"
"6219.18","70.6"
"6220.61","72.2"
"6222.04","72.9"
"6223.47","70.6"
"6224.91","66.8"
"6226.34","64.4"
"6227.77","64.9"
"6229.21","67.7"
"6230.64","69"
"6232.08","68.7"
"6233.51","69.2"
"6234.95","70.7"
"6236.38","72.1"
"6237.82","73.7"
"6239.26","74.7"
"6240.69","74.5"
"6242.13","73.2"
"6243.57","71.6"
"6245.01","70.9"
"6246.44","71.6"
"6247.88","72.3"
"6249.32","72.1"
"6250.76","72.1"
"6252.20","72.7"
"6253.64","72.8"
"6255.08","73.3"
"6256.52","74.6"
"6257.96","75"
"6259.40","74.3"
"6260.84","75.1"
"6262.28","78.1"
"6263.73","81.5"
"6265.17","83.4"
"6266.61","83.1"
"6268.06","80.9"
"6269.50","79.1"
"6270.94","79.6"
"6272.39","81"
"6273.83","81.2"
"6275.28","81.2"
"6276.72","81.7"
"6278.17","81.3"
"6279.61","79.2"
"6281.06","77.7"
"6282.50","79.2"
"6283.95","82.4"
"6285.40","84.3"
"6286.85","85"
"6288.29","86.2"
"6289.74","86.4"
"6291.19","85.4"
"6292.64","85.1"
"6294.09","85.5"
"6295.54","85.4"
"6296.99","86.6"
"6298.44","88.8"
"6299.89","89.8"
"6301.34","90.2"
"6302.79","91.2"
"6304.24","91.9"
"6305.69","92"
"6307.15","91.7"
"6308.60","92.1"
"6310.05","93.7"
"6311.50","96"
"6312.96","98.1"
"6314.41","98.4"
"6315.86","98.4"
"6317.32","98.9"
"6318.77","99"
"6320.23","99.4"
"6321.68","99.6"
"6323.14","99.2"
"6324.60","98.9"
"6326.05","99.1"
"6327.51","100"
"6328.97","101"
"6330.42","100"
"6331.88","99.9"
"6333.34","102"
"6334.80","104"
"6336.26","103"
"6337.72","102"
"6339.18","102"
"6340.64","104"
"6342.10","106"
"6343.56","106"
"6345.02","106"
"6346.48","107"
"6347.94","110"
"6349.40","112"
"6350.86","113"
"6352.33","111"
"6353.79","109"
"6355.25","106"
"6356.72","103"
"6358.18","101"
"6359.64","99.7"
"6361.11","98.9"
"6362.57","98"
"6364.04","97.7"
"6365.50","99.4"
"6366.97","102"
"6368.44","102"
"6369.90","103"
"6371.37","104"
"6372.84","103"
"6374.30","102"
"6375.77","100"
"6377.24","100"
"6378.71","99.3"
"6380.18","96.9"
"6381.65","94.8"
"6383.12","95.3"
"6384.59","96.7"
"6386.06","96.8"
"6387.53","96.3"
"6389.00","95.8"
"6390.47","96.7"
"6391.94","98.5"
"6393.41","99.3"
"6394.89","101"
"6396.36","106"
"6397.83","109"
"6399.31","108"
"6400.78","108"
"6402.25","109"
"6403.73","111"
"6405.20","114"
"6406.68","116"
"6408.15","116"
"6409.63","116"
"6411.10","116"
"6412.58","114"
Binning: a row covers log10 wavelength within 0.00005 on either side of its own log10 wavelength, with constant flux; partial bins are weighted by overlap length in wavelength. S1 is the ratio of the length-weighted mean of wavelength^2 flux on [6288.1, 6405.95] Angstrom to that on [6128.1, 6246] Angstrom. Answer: 1.29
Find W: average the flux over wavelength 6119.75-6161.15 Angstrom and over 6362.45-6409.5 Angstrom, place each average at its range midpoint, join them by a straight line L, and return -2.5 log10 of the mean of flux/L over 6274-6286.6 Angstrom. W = 0.24 mag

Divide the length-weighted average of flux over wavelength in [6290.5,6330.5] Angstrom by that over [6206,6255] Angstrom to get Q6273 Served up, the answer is 1.3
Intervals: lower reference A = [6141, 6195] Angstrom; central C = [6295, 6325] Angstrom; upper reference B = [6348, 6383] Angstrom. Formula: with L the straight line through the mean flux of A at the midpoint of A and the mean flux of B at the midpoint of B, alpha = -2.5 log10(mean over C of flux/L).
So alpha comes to 0.038 mag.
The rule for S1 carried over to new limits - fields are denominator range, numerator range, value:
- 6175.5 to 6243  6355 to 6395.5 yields 1.42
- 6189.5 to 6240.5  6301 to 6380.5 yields 1.45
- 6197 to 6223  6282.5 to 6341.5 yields 1.32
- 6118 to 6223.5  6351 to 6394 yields 1.26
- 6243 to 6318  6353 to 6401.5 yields 1.25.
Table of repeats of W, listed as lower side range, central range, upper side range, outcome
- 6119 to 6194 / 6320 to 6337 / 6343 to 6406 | -0.005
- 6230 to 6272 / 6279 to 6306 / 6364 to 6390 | -0.041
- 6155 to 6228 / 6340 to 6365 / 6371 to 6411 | -0.074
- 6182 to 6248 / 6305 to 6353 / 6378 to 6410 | -0.099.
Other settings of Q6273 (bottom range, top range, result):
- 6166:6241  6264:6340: 1.22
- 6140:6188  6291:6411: 1.15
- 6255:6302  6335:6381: 1.26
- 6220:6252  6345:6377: 1.47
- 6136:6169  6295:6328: 1.02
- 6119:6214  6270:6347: 1.08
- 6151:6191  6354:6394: 1.22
